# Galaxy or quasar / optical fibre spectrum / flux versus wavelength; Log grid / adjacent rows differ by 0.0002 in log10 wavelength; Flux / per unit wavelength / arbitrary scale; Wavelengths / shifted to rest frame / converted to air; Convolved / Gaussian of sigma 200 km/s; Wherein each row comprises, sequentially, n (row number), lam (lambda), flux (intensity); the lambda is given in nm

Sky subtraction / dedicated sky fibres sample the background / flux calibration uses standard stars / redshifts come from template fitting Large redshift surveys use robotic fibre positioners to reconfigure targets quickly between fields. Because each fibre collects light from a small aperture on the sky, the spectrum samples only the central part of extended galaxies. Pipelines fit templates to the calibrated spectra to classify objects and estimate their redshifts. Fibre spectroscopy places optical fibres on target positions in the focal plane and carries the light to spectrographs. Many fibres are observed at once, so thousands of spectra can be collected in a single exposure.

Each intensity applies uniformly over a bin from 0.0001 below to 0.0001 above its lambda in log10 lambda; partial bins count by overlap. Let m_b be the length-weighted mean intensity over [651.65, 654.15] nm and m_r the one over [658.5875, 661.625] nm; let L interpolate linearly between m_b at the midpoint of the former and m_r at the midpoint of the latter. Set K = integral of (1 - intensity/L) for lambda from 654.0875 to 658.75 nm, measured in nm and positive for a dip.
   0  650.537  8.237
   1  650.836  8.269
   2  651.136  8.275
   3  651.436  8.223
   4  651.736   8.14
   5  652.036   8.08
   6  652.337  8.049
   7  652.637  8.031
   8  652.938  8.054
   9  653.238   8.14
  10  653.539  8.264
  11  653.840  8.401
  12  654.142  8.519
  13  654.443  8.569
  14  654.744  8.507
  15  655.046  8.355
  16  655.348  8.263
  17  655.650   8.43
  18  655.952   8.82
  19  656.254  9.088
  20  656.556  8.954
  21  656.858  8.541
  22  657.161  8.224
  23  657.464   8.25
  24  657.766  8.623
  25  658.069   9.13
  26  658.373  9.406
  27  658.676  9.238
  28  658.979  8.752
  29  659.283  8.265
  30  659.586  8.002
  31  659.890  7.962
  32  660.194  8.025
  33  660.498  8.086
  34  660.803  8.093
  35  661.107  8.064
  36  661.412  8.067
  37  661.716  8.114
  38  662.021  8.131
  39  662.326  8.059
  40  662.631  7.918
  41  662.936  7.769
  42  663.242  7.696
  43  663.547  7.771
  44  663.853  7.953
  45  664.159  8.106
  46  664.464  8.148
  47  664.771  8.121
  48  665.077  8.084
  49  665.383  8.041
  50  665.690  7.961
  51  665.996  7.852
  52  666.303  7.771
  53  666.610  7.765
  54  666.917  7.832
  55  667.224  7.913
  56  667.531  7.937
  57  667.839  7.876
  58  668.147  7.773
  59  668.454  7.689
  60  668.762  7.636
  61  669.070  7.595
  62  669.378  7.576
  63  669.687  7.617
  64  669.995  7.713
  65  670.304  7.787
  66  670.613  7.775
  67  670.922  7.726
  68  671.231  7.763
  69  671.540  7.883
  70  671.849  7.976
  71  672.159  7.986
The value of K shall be -0.27 nm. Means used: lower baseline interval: 8.17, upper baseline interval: 8.23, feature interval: 8.68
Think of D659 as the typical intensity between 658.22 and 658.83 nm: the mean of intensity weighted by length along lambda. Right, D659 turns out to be 9.32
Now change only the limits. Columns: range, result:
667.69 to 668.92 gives 7.74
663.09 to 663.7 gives 7.74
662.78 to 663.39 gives 7.73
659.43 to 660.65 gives 8.02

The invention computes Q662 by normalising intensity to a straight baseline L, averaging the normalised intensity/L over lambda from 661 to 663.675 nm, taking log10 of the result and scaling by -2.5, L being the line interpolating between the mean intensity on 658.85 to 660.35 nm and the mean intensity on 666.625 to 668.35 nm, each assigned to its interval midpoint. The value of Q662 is 0.02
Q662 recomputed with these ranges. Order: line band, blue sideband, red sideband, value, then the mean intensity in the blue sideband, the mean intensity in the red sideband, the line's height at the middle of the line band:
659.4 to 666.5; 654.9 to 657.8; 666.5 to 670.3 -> 0.02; 8.55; 7.74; 8.11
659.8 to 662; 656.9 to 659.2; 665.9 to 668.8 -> 0.05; 8.77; 7.81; 8.48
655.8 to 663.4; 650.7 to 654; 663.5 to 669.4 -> -0.05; 8.17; 7.88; 8.02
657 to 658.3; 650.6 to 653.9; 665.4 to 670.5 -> -0.07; 8.17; 7.77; 8.04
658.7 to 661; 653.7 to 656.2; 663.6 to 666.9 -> 0.00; 8.5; 7.97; 8.25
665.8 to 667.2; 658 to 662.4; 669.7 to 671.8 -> 0.03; 8.35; 7.78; 8.01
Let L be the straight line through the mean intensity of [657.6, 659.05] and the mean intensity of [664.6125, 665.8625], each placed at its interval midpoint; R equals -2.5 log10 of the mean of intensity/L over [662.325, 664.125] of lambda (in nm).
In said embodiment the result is 0.064 mag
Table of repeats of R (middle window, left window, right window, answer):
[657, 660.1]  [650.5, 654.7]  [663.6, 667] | -0.06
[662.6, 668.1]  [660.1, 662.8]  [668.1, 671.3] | 0.00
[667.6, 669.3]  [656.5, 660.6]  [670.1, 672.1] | 0.03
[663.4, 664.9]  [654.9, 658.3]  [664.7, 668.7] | 0.01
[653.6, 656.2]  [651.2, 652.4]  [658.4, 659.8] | -0.02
